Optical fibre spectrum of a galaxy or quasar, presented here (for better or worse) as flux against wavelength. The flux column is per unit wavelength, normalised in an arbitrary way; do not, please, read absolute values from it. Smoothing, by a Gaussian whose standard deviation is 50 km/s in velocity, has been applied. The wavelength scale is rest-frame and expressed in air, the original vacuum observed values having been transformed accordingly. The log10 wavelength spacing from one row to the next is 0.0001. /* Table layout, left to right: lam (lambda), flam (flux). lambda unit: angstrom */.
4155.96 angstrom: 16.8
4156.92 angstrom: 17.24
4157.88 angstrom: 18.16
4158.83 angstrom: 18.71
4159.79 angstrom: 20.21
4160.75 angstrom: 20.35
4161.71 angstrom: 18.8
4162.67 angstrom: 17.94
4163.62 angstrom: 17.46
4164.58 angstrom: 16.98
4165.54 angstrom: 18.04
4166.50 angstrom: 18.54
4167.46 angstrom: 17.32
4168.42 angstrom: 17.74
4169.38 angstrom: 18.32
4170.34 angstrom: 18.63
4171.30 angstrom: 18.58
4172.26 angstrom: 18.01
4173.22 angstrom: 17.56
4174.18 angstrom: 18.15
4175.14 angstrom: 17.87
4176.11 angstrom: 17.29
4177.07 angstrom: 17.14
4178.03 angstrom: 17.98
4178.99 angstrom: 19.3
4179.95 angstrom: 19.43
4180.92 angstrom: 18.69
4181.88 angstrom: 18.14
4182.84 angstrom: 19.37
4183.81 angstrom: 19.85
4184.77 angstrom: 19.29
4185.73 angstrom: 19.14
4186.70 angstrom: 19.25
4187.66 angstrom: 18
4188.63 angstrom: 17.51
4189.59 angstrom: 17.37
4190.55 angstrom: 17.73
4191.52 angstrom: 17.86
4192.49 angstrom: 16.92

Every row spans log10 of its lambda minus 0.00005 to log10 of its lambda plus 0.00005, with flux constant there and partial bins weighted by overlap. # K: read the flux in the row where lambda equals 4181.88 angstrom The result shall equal 18.14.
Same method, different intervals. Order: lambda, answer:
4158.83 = 18.71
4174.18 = 18.15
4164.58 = 16.98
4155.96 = 16.8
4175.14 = 17.87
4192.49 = 16.92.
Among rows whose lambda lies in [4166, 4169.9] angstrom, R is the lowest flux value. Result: 17.32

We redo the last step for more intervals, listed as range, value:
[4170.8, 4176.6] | 17.29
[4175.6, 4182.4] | 17.14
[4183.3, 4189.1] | 17.51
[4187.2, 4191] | 17.37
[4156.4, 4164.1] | 17.24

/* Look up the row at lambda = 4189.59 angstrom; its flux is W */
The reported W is 17.37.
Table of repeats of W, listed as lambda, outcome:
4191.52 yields 17.86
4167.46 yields 17.32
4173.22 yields 17.56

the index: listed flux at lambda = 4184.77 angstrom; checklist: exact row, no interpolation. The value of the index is 19.29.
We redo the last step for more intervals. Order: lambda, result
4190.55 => 17.73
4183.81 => 19.85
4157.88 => 18.16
